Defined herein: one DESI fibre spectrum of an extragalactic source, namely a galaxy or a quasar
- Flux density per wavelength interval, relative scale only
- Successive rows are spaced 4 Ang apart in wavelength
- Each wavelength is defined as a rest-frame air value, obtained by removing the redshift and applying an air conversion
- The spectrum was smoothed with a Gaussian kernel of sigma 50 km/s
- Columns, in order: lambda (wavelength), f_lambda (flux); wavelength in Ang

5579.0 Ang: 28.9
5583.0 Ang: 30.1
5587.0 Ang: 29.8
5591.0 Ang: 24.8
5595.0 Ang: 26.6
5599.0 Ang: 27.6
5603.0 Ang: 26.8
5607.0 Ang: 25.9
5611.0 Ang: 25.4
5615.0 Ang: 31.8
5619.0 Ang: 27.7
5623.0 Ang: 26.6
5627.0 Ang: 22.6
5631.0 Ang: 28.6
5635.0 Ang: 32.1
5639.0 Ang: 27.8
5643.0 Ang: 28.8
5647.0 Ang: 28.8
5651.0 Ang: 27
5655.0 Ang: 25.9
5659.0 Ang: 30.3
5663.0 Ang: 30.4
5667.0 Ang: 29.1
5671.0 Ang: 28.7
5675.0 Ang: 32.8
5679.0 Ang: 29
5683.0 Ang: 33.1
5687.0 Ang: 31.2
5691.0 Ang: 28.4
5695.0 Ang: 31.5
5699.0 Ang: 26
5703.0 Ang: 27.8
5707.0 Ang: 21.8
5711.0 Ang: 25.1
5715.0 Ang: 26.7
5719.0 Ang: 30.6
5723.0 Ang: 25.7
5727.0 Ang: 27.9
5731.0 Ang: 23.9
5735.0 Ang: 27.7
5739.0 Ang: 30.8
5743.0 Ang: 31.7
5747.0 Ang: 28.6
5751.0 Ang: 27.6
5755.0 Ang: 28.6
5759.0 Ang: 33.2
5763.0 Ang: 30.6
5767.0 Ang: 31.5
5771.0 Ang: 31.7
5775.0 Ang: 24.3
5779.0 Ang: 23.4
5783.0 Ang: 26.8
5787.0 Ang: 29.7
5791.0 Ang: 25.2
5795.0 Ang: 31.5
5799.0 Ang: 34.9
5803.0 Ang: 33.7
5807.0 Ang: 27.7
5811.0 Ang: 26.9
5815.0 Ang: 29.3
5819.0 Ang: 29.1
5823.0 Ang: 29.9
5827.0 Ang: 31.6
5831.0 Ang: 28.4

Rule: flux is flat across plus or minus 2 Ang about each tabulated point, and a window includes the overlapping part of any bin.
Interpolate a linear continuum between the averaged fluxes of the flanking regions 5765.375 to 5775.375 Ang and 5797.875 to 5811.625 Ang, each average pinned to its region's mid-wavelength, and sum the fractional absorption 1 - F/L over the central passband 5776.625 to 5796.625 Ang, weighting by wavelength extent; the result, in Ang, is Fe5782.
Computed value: 2.1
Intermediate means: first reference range 29.9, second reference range 30.9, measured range 27.2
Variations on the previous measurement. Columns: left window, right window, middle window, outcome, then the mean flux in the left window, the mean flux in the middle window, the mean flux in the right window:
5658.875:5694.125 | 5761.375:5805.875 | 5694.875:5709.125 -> 1.9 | 30.4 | 26.1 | 29.3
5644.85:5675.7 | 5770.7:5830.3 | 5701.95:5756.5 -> 2.9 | 29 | 27.4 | 29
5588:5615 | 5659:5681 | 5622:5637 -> 0.3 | 26.7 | 27.5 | 30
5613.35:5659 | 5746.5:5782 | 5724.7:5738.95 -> 0.8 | 28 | 27.1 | 28.8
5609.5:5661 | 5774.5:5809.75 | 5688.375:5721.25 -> 1.2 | 28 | 27.3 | 28.7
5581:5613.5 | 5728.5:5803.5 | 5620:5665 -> -0.6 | 27.2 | 28.1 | 29.1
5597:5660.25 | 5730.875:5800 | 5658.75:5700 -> -2.8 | 27.7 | 30.1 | 29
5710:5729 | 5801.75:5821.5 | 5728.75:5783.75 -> -1.1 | 27.3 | 28.6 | 29.2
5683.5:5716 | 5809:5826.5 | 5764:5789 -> 0.5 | 27.6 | 28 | 29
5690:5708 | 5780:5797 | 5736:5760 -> -1.9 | 27.3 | 29.9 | 28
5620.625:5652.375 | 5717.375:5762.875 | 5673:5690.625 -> -1.9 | 27.8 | 31.2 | 28.8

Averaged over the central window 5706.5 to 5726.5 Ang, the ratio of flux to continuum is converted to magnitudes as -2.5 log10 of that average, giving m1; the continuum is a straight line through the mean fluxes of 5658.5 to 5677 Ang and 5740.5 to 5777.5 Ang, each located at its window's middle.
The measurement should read 0.135 mag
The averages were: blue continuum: 30.3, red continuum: 29.7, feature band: 26.4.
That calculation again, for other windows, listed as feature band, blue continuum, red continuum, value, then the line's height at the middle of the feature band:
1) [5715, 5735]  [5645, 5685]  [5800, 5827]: 0.10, 29.6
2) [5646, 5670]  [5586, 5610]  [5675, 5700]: 0.02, 29.1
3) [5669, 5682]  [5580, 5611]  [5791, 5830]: -0.07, 28.4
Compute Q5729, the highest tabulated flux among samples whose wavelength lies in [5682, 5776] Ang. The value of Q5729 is 33.2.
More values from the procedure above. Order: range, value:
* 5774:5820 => 34.9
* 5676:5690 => 33.1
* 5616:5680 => 32.8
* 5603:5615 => 31.8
